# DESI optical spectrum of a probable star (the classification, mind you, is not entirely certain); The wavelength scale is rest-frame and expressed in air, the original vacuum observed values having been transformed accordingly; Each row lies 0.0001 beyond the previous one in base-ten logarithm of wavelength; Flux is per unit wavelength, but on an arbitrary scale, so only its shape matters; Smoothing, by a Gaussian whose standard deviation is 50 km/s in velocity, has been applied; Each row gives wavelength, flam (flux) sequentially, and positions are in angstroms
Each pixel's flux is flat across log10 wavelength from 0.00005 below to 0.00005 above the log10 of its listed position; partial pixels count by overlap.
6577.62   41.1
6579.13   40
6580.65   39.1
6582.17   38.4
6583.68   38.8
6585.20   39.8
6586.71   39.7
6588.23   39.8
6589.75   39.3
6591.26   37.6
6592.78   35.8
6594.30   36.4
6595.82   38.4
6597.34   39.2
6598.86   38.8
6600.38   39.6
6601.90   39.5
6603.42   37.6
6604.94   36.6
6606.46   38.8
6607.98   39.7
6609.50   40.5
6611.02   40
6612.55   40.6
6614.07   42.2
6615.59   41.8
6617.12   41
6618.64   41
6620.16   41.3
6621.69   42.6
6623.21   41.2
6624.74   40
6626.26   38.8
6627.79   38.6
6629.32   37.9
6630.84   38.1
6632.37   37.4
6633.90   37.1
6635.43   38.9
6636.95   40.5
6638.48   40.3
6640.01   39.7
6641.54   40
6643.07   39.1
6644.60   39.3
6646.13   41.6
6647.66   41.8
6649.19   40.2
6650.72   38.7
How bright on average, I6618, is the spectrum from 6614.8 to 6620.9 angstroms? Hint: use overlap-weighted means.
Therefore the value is 41.3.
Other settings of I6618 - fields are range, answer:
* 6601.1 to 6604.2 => 38.6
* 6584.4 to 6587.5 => 39.7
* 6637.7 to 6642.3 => 40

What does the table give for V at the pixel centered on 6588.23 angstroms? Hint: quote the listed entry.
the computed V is 39.8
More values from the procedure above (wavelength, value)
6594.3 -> 36.4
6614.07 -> 42.2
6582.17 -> 38.4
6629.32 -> 37.9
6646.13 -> 41.6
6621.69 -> 42.6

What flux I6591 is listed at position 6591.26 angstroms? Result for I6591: 37.6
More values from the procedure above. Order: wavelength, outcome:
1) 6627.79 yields 38.6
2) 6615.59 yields 41.8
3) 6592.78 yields 35.8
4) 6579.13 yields 40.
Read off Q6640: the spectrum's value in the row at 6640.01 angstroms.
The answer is 39.7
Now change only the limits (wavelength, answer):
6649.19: 40.2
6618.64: 41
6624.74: 40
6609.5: 40.5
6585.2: 39.8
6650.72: 38.7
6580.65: 39.1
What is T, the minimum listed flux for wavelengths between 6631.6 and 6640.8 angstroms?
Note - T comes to 37.1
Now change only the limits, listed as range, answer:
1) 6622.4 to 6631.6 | 37.9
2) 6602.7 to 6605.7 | 36.6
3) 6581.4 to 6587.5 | 38.4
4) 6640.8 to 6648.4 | 39.1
